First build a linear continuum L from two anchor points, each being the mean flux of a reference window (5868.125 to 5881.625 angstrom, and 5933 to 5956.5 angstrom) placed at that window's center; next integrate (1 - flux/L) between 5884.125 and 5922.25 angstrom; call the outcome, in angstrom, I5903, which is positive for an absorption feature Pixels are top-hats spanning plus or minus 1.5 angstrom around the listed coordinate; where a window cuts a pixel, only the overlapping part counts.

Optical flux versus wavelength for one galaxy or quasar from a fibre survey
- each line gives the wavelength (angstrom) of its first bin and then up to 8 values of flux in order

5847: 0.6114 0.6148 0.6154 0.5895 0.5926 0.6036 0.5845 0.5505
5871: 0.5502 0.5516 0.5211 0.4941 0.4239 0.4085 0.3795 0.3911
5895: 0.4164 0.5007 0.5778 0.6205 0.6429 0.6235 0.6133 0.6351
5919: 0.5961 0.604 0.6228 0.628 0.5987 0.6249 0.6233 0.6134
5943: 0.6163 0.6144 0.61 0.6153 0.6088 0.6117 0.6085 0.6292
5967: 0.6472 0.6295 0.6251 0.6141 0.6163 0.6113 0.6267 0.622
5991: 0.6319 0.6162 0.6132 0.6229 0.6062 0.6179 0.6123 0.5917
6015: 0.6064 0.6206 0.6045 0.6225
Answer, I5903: 2.1 angstrom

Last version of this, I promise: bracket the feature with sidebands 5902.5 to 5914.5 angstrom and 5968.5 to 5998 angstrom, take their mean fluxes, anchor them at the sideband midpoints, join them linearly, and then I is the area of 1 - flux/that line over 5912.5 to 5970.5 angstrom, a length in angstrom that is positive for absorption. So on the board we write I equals 0.5 angstrom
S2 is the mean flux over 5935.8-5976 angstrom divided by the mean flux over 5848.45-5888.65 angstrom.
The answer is 1.14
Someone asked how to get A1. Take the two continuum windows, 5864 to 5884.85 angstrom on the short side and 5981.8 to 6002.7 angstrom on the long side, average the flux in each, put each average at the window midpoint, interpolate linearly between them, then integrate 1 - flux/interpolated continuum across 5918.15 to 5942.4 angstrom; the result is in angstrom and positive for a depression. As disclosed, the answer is -2.0 angstrom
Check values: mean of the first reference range 0.522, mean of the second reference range 0.62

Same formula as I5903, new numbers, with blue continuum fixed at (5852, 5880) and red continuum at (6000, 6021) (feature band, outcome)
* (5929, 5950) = -0.91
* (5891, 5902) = 2.04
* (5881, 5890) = 2.56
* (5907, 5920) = -0.87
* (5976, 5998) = -0.60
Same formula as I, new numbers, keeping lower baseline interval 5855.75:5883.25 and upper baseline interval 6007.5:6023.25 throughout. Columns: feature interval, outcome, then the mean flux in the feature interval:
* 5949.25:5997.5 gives -2.4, 0.62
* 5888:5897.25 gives 2.5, 0.405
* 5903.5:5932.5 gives -2.5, 0.618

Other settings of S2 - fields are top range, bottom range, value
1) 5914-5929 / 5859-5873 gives 1.08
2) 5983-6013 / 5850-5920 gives 1.13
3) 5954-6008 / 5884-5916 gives 1.19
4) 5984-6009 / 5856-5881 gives 1.11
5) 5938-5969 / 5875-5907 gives 1.28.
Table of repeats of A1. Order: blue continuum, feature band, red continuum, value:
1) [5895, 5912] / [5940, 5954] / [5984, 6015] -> -0.4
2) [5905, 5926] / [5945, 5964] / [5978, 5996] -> 0.2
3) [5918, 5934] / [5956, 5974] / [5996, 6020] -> -0.4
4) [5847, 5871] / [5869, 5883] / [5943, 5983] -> 1.8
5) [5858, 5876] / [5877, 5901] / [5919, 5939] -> 5.8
